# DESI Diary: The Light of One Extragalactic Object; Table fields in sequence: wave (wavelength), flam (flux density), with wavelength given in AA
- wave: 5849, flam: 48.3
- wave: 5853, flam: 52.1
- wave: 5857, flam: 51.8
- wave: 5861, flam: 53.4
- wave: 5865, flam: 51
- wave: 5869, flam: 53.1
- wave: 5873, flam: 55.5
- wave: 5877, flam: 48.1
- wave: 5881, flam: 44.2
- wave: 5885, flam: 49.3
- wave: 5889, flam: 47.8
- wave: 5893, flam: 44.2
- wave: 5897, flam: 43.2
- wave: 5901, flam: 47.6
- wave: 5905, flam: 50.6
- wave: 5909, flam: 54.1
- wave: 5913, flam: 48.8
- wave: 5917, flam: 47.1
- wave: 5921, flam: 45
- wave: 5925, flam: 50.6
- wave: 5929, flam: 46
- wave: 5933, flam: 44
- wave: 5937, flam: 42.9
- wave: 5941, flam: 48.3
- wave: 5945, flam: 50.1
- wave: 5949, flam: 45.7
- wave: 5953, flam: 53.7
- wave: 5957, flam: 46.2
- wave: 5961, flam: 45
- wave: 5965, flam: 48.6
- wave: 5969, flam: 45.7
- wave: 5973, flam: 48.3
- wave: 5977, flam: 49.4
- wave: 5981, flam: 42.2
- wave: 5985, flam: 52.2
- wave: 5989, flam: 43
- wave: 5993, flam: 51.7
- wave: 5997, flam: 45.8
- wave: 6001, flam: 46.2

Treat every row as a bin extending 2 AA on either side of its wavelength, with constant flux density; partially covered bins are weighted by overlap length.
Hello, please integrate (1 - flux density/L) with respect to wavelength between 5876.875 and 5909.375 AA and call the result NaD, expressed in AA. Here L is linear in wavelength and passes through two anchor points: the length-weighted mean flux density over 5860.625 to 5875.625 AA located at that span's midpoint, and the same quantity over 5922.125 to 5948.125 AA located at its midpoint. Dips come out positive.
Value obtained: 2.1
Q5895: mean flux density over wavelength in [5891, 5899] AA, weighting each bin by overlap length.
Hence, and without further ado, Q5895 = 43.7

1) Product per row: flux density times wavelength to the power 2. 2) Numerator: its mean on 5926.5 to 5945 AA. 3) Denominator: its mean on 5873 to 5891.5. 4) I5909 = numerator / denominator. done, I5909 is 0.97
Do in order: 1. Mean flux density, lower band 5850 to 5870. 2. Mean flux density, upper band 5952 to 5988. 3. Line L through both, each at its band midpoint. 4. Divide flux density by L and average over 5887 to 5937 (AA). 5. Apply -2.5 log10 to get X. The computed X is 0.06 mag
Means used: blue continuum 52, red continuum 47.6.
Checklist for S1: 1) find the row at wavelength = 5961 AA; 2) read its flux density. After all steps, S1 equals 45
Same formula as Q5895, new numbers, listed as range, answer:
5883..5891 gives 48.5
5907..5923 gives 48.8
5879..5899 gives 45.7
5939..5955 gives 49.5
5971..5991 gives 47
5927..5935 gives 45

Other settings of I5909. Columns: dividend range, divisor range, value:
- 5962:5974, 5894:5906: 1.04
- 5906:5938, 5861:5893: 0.97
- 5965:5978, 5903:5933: 1.00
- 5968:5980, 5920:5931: 1.02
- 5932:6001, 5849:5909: 0.98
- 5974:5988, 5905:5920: 0.98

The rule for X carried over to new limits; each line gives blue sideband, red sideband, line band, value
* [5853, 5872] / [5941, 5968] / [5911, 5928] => 0.04 mag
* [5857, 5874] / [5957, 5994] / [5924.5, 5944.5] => 0.07 mag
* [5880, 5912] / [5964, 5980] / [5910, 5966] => 0.01 mag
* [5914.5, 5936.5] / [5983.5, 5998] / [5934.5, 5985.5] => 0.00 mag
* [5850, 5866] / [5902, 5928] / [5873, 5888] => 0.05 mag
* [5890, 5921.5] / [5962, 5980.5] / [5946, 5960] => -0.02 mag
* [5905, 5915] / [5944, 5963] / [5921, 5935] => 0.08 mag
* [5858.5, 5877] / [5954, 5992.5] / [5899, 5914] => 0.01 mag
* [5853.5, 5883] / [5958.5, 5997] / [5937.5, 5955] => -0.01 mag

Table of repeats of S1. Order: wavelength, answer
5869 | 53.1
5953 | 53.7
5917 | 47.1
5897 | 43.2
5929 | 46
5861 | 53.4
